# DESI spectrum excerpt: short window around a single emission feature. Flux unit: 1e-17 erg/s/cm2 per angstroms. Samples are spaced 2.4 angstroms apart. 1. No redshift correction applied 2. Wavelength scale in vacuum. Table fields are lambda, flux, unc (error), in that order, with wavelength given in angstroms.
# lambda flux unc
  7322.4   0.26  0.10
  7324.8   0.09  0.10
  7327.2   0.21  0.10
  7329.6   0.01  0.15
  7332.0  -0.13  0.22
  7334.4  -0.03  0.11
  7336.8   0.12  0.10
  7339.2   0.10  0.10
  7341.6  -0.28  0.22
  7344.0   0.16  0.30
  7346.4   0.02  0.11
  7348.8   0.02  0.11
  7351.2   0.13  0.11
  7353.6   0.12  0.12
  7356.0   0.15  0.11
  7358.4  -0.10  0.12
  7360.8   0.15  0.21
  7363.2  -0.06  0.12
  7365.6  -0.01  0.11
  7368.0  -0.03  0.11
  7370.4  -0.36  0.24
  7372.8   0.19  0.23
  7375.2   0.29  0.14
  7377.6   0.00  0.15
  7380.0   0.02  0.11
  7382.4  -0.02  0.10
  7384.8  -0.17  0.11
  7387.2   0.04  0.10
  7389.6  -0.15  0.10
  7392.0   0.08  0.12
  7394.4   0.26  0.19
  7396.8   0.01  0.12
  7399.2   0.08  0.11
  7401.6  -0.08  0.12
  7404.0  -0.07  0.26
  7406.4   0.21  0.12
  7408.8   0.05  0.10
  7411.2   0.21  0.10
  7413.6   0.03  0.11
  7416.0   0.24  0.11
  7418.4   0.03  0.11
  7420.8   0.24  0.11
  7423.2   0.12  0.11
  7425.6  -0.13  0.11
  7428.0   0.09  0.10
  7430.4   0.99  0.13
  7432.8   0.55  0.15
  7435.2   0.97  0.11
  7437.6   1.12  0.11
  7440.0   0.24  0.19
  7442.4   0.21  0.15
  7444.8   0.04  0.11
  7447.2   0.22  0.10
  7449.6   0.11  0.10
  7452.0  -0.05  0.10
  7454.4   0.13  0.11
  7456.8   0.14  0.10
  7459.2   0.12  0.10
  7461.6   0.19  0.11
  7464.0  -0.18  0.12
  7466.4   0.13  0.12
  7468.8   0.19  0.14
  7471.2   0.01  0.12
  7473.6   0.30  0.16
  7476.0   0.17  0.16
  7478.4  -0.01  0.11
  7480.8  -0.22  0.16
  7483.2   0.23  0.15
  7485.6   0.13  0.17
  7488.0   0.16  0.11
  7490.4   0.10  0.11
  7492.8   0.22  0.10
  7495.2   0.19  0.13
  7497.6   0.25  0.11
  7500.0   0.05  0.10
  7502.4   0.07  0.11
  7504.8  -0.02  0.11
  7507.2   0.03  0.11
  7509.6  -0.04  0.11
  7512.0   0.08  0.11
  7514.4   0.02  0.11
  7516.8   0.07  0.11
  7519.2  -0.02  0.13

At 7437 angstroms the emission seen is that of [O II] 3727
